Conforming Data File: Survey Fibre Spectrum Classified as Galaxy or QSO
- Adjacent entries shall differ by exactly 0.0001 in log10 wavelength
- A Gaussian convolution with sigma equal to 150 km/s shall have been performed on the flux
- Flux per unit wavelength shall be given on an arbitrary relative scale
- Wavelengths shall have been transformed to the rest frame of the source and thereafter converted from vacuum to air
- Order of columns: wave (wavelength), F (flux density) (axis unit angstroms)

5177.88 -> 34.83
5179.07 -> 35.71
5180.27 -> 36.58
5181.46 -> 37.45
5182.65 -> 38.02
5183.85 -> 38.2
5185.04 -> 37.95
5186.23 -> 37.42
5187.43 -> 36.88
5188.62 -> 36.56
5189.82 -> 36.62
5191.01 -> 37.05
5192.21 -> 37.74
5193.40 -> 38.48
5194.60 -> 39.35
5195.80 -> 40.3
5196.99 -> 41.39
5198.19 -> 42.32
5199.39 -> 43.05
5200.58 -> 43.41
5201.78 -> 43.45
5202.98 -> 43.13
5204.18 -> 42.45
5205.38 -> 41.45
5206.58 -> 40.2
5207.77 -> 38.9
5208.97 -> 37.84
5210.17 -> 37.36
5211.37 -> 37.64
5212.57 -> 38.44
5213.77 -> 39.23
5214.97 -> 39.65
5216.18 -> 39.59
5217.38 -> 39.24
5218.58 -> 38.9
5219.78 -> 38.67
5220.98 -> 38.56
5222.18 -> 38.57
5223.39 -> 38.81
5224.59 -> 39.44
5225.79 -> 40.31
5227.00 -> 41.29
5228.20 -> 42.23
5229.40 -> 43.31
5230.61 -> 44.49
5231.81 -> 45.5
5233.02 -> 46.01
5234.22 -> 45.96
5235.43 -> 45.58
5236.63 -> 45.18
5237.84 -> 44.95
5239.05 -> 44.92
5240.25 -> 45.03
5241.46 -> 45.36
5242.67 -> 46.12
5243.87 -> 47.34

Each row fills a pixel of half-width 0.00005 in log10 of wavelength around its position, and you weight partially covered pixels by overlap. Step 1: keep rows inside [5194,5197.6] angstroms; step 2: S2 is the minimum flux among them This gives 39.35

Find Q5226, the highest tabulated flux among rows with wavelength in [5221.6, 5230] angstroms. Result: 43.31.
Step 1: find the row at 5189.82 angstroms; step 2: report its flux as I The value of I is 36.62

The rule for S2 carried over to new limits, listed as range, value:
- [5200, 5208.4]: 38.9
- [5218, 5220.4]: 38.67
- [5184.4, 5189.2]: 36.56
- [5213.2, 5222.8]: 38.56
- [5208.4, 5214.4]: 37.36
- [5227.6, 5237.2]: 42.23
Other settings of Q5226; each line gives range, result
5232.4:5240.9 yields 46.01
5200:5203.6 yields 43.45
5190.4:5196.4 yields 40.3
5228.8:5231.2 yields 44.49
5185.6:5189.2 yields 37.42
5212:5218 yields 39.65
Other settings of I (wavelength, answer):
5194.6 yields 39.35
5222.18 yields 38.57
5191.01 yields 37.05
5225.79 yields 40.31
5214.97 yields 39.65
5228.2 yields 42.23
